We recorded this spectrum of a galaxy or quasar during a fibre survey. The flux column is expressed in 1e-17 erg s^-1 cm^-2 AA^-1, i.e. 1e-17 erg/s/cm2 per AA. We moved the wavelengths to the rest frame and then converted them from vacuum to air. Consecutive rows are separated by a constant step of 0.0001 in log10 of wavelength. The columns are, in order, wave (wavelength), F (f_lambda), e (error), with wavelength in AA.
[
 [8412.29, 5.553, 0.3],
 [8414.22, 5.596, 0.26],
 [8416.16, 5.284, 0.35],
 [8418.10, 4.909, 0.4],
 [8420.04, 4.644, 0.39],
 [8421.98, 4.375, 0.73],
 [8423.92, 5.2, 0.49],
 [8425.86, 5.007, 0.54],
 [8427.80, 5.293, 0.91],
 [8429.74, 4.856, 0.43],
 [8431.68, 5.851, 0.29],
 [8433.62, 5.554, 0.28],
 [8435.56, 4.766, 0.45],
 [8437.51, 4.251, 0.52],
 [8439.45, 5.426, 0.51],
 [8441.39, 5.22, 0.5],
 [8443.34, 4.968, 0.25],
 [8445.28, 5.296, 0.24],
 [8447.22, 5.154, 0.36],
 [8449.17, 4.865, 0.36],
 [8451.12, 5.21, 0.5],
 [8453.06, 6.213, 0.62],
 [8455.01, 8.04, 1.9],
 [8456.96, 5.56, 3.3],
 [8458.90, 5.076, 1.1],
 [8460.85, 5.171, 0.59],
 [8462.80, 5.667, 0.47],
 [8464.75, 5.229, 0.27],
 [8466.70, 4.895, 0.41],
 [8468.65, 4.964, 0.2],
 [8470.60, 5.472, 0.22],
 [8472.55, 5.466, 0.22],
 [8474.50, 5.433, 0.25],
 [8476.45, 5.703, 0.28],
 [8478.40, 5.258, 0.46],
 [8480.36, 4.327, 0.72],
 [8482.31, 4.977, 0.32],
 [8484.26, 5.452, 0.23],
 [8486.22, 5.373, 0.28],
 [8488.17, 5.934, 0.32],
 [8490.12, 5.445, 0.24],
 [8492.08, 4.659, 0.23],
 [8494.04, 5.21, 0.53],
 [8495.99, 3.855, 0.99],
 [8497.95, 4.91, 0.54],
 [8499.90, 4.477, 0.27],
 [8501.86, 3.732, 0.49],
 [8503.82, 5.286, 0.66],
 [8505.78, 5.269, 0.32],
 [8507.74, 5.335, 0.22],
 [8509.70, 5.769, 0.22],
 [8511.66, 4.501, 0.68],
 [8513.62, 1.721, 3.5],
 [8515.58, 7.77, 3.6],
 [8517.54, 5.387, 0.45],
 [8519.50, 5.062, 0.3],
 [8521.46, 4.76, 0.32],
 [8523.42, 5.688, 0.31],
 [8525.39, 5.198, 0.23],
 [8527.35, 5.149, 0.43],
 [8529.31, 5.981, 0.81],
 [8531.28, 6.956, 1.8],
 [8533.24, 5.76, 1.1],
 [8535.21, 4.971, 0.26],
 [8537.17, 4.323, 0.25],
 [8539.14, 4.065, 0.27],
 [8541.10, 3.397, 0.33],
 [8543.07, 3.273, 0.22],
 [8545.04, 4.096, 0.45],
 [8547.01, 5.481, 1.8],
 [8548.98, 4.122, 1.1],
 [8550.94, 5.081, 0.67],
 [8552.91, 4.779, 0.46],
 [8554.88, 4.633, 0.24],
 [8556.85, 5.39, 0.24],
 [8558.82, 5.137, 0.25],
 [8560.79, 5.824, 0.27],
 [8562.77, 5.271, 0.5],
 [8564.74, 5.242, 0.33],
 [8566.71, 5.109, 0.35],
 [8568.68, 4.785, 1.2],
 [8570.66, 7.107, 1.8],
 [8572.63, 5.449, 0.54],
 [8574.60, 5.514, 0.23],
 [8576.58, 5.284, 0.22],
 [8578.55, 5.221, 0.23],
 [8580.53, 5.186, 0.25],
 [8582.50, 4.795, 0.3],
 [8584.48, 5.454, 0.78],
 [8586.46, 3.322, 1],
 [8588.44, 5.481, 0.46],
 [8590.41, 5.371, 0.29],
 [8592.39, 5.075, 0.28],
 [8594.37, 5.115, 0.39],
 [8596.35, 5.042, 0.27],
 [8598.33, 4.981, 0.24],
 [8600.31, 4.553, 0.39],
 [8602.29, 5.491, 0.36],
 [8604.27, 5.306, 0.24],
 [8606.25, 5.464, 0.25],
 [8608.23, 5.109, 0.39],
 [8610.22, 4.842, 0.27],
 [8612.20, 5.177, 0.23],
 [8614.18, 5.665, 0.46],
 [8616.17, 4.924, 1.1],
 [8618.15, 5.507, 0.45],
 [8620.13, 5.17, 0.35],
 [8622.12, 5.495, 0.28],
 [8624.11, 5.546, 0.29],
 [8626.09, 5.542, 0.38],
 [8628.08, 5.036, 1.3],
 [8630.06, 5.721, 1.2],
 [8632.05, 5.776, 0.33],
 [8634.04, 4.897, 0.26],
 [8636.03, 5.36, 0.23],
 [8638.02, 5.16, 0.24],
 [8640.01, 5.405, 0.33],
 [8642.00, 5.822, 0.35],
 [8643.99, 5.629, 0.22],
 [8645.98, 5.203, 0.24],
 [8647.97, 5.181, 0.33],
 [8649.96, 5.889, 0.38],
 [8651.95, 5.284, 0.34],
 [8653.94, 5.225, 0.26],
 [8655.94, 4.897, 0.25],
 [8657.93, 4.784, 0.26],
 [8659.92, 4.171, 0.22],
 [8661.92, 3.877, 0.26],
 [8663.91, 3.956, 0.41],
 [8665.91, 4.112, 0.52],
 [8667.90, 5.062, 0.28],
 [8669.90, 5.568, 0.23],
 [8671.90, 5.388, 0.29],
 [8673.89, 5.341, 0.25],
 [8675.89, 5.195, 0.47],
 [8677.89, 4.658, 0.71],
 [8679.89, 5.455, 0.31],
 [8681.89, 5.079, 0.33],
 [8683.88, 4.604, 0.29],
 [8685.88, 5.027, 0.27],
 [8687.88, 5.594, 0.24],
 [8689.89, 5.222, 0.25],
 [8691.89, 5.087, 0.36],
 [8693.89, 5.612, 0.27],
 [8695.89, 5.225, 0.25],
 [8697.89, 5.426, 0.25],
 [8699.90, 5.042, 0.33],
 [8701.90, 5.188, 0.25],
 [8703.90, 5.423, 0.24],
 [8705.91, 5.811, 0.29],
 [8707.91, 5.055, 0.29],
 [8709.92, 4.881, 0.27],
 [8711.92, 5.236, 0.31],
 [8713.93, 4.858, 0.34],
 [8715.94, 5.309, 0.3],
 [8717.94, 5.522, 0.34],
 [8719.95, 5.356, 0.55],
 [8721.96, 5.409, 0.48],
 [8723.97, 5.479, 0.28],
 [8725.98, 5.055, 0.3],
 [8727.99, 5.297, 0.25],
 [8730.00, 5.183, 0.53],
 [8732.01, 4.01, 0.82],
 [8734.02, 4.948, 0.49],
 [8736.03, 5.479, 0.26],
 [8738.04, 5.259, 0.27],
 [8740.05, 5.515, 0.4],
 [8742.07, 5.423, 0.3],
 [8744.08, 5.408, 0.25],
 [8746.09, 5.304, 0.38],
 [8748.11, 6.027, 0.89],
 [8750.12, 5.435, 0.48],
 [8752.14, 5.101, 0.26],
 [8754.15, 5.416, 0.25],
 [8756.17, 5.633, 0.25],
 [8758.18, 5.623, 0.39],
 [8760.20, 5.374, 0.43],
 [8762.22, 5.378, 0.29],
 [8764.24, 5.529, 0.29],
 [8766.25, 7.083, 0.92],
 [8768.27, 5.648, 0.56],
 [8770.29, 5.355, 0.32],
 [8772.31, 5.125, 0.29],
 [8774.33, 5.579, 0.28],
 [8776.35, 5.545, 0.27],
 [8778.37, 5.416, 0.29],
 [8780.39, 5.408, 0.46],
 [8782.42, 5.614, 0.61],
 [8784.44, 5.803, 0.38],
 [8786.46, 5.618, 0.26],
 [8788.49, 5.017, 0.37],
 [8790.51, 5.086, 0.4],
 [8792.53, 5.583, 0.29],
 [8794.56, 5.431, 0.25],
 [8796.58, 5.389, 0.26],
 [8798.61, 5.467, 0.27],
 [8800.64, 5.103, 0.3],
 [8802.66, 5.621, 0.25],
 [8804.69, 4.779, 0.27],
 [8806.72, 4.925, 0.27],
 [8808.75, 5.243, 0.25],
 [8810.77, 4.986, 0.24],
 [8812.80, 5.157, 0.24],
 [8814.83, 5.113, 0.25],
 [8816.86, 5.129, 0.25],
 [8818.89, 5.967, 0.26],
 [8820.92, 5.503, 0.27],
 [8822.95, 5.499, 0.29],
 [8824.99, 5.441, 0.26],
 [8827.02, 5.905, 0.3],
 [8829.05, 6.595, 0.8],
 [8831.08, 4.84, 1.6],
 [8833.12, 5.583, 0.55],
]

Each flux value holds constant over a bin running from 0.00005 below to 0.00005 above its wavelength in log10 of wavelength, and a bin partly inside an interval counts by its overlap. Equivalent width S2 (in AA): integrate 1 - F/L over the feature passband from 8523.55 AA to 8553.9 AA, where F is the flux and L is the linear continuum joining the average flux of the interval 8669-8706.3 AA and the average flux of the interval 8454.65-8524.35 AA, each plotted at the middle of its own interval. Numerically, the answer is 1.9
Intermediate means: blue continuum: 5.16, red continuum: 5.25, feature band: 4.87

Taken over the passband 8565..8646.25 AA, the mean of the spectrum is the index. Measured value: 5.27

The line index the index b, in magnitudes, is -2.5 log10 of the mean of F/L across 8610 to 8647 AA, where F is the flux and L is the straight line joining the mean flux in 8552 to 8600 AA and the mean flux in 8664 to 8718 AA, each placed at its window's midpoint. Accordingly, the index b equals -0.04 mag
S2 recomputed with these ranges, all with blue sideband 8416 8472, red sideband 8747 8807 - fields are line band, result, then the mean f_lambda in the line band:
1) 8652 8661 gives 1.0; 4.81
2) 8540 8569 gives 3.0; 4.77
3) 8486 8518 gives 2.0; 4.96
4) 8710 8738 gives 1.5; 5.16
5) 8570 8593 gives 0.4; 5.25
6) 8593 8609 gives 0.7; 5.13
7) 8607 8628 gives 0.3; 5.29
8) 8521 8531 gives -0.4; 5.5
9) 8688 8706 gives 0.3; 5.32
